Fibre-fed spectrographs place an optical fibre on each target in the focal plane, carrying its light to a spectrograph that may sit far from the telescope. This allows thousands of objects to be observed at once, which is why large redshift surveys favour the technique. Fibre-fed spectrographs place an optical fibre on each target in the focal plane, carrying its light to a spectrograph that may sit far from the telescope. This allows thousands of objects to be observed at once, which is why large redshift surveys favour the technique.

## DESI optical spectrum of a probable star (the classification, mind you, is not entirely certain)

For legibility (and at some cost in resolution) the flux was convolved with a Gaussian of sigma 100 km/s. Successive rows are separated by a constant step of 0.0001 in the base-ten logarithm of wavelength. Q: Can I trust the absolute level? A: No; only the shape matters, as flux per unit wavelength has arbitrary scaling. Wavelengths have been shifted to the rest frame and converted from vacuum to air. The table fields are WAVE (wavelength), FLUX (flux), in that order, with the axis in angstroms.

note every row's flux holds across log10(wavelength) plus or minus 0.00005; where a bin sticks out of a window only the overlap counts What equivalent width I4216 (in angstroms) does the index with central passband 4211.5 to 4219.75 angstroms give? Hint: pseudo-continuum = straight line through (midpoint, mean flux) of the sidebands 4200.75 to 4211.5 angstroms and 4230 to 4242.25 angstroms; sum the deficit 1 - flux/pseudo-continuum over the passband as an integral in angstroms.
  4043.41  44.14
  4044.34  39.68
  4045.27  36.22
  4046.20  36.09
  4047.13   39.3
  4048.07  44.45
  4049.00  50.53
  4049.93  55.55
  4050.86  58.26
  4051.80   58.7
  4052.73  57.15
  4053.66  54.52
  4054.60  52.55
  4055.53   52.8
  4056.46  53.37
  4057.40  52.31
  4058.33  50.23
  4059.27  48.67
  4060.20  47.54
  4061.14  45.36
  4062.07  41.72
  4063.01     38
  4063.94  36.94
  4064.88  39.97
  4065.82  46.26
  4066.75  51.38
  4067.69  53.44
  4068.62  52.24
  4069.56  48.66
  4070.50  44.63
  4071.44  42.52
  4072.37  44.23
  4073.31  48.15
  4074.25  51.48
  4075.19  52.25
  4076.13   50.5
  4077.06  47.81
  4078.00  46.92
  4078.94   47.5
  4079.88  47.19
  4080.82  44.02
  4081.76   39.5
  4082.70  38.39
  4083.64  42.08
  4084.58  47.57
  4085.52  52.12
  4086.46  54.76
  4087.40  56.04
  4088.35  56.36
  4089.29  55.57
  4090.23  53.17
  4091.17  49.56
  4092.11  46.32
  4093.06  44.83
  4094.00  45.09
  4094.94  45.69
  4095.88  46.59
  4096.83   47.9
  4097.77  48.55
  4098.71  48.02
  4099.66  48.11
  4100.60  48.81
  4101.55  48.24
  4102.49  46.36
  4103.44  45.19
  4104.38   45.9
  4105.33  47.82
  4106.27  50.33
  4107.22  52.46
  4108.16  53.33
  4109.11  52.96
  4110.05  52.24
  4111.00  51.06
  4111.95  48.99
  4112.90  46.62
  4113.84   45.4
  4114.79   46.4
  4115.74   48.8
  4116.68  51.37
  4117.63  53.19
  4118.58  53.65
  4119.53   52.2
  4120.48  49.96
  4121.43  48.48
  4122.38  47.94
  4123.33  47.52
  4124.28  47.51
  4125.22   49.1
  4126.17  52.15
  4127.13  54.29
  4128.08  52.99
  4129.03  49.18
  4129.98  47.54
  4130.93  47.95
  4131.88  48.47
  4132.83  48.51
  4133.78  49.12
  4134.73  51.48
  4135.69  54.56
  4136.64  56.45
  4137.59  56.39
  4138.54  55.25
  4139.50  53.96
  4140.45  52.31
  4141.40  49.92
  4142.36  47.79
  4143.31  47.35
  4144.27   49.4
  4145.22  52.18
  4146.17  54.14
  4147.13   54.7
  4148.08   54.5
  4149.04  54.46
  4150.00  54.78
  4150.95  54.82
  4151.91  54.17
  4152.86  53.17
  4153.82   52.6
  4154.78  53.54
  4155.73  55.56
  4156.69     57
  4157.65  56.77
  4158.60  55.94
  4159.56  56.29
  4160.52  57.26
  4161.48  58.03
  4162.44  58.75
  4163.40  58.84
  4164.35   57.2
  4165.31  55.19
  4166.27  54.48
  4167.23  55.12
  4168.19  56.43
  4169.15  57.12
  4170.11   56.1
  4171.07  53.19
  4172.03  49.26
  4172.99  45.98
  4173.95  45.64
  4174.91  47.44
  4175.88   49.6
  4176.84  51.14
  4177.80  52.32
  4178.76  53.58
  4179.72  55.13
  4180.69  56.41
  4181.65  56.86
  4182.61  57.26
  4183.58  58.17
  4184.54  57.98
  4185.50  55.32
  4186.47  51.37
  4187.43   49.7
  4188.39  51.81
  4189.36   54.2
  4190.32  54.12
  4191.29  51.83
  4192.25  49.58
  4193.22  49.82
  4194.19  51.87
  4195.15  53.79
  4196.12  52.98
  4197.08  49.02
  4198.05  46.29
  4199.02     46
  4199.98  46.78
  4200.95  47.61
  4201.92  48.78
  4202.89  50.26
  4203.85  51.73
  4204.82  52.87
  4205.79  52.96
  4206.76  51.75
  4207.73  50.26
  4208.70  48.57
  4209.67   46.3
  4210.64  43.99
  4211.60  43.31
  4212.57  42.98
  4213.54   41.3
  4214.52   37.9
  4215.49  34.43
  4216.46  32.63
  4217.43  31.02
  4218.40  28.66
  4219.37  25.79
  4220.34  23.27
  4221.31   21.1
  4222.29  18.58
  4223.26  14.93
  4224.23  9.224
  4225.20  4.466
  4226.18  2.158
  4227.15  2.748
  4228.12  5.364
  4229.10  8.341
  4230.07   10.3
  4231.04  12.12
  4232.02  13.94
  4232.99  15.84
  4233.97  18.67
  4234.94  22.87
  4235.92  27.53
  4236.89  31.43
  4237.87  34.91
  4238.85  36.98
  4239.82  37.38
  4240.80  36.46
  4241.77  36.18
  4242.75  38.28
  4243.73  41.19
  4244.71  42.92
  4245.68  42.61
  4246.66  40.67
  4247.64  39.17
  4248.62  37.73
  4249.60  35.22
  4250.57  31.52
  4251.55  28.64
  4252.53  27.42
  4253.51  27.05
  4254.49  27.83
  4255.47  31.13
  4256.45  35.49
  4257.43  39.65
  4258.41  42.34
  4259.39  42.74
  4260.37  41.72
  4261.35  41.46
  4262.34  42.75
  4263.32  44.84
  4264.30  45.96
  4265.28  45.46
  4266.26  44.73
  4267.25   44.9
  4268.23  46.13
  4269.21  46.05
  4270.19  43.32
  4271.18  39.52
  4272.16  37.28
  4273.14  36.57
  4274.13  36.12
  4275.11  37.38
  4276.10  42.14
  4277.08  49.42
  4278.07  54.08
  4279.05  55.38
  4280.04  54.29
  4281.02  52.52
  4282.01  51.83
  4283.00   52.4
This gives 1.4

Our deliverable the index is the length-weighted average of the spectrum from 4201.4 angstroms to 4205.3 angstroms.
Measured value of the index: 50.9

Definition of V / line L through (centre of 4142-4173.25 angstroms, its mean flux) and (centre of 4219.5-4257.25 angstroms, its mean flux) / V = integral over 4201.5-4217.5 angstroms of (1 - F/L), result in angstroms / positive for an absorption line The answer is -3.98 angstroms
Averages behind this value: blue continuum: 54.4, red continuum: 25.7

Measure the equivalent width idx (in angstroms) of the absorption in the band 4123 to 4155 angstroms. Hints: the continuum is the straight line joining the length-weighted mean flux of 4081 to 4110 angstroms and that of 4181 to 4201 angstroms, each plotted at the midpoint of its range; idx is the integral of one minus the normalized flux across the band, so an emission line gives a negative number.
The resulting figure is -1.0 angstroms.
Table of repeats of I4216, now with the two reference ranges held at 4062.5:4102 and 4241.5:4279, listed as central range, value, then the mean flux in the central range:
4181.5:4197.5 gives -3.8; 53.2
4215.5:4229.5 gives 8.3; 17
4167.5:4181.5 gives -2.8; 52.2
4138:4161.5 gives -4.8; 53.8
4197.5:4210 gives -2.1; 49.2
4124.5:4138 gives -1.7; 51.2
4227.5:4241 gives 6.3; 21.8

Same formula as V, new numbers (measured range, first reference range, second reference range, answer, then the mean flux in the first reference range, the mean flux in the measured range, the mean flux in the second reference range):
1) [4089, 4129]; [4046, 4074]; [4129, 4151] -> 0.98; 48.3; 49.3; 51.9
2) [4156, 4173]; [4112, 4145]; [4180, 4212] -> -1.64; 50.4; 55.8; 51.2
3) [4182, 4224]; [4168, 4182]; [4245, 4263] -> 2.21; 52.3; 44.7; 36.6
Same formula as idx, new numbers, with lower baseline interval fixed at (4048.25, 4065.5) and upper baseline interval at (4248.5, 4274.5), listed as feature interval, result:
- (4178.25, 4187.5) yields -2.7 angstroms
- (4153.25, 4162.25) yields -2.4 angstroms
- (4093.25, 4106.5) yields 0.0 angstroms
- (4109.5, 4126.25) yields -1.2 angstroms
